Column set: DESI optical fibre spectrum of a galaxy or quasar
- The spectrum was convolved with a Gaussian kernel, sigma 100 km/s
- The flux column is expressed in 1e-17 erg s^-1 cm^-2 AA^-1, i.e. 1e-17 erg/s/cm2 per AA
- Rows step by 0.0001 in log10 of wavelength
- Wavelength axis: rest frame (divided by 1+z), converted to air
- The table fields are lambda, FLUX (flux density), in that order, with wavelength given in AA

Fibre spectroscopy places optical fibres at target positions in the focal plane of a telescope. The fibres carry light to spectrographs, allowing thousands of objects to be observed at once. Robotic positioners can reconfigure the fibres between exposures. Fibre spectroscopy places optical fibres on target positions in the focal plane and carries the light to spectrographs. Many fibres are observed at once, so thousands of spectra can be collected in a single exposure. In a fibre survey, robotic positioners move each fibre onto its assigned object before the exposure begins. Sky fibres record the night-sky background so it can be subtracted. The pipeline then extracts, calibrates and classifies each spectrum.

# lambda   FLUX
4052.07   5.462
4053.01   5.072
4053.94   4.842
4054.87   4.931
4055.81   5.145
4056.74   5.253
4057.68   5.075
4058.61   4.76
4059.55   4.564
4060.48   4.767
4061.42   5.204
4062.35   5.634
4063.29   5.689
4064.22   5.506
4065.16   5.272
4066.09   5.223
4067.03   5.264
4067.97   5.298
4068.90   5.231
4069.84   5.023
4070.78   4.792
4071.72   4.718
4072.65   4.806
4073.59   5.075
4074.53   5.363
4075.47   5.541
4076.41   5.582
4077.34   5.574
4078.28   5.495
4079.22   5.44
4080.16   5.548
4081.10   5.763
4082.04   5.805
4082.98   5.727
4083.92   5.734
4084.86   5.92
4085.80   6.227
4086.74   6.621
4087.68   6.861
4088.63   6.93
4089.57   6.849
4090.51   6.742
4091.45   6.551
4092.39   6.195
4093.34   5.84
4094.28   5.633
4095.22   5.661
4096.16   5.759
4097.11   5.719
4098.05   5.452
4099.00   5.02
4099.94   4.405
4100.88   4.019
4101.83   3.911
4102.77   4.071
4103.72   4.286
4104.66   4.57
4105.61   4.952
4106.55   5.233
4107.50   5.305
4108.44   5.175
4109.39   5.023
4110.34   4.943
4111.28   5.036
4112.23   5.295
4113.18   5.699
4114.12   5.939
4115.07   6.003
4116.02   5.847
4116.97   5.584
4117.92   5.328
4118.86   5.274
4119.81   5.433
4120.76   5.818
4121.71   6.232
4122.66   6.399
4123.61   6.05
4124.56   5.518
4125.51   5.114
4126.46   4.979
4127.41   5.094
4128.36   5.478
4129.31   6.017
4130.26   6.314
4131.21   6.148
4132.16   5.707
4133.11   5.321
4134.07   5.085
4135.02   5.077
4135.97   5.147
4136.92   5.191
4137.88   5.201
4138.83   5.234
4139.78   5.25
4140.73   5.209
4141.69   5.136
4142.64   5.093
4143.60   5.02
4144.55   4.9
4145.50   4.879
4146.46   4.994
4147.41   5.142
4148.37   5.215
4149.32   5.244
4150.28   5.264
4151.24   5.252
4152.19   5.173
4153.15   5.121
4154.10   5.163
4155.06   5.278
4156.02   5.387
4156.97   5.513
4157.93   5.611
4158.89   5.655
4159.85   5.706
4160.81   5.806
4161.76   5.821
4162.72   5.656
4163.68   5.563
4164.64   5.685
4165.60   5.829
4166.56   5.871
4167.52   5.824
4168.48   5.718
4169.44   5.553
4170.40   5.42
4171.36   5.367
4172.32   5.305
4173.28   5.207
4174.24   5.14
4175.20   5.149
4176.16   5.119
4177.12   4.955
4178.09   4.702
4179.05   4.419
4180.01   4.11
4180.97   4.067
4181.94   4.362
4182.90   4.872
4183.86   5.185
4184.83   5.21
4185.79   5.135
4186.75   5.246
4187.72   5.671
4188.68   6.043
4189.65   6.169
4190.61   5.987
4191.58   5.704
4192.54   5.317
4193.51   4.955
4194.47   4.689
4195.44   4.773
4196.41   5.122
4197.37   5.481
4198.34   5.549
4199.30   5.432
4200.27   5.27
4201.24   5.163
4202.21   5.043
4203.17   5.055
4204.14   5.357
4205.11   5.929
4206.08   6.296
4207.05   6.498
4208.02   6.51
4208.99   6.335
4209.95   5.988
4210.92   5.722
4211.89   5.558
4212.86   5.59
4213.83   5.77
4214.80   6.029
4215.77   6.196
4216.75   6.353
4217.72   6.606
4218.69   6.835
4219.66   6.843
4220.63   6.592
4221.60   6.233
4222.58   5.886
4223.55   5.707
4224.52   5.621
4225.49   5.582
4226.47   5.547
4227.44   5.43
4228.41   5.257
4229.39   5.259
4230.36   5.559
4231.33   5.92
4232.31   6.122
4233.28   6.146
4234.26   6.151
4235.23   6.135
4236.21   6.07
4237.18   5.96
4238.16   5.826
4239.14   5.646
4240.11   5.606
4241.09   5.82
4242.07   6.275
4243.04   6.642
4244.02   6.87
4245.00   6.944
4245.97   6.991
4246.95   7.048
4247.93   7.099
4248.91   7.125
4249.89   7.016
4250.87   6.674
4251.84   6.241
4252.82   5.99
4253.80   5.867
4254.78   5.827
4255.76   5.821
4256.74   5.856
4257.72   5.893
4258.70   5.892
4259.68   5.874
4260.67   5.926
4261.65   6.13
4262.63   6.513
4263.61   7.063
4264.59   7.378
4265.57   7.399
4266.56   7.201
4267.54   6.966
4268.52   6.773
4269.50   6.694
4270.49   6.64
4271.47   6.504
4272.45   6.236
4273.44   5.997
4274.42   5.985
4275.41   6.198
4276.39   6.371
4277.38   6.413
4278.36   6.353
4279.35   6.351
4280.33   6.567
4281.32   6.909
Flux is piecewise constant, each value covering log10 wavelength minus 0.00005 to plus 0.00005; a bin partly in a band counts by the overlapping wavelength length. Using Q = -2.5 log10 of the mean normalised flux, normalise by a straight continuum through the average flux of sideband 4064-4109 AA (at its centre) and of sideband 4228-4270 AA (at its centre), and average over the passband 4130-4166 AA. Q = 0.08 mag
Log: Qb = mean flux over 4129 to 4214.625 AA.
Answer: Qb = 5.38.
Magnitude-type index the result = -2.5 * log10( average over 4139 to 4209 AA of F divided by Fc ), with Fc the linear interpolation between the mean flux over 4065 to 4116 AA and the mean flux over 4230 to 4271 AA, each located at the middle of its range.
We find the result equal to 0.12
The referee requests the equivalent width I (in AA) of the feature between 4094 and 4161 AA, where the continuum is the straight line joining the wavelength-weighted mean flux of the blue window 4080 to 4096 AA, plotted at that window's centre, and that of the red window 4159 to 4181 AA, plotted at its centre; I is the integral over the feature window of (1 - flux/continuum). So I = 5.2 AA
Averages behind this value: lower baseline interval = 6.16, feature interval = 5.3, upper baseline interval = 5.34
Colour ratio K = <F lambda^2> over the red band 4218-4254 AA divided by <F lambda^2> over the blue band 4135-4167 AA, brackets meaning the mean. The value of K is 1.21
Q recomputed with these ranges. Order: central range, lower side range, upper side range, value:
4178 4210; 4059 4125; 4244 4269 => 0.151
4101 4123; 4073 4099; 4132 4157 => 0.063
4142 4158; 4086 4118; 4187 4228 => 0.088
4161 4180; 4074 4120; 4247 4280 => 0.109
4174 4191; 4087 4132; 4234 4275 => 0.175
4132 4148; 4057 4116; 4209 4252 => 0.109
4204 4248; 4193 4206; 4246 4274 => -0.056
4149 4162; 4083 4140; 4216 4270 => 0.068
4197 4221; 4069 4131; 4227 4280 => 0.028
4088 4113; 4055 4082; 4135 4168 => -0.012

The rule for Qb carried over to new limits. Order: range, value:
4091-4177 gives 5.37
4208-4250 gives 6.13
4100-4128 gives 5.24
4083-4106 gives 5.58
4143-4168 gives 5.4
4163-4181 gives 5.24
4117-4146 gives 5.42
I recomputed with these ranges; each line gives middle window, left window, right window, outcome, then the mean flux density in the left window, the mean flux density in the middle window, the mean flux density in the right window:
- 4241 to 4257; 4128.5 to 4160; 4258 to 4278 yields -0.5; 5.32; 6.5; 6.5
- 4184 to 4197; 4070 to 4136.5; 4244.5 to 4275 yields 1.5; 5.51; 5.38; 6.5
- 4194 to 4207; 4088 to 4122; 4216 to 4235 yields 1.1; 5.44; 5.36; 5.99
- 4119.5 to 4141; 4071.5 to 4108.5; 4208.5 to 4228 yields 0.5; 5.51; 5.53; 6.02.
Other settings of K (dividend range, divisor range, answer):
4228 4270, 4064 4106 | 1.25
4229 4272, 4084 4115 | 1.24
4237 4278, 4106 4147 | 1.26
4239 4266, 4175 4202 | 1.29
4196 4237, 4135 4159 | 1.16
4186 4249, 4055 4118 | 1.16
